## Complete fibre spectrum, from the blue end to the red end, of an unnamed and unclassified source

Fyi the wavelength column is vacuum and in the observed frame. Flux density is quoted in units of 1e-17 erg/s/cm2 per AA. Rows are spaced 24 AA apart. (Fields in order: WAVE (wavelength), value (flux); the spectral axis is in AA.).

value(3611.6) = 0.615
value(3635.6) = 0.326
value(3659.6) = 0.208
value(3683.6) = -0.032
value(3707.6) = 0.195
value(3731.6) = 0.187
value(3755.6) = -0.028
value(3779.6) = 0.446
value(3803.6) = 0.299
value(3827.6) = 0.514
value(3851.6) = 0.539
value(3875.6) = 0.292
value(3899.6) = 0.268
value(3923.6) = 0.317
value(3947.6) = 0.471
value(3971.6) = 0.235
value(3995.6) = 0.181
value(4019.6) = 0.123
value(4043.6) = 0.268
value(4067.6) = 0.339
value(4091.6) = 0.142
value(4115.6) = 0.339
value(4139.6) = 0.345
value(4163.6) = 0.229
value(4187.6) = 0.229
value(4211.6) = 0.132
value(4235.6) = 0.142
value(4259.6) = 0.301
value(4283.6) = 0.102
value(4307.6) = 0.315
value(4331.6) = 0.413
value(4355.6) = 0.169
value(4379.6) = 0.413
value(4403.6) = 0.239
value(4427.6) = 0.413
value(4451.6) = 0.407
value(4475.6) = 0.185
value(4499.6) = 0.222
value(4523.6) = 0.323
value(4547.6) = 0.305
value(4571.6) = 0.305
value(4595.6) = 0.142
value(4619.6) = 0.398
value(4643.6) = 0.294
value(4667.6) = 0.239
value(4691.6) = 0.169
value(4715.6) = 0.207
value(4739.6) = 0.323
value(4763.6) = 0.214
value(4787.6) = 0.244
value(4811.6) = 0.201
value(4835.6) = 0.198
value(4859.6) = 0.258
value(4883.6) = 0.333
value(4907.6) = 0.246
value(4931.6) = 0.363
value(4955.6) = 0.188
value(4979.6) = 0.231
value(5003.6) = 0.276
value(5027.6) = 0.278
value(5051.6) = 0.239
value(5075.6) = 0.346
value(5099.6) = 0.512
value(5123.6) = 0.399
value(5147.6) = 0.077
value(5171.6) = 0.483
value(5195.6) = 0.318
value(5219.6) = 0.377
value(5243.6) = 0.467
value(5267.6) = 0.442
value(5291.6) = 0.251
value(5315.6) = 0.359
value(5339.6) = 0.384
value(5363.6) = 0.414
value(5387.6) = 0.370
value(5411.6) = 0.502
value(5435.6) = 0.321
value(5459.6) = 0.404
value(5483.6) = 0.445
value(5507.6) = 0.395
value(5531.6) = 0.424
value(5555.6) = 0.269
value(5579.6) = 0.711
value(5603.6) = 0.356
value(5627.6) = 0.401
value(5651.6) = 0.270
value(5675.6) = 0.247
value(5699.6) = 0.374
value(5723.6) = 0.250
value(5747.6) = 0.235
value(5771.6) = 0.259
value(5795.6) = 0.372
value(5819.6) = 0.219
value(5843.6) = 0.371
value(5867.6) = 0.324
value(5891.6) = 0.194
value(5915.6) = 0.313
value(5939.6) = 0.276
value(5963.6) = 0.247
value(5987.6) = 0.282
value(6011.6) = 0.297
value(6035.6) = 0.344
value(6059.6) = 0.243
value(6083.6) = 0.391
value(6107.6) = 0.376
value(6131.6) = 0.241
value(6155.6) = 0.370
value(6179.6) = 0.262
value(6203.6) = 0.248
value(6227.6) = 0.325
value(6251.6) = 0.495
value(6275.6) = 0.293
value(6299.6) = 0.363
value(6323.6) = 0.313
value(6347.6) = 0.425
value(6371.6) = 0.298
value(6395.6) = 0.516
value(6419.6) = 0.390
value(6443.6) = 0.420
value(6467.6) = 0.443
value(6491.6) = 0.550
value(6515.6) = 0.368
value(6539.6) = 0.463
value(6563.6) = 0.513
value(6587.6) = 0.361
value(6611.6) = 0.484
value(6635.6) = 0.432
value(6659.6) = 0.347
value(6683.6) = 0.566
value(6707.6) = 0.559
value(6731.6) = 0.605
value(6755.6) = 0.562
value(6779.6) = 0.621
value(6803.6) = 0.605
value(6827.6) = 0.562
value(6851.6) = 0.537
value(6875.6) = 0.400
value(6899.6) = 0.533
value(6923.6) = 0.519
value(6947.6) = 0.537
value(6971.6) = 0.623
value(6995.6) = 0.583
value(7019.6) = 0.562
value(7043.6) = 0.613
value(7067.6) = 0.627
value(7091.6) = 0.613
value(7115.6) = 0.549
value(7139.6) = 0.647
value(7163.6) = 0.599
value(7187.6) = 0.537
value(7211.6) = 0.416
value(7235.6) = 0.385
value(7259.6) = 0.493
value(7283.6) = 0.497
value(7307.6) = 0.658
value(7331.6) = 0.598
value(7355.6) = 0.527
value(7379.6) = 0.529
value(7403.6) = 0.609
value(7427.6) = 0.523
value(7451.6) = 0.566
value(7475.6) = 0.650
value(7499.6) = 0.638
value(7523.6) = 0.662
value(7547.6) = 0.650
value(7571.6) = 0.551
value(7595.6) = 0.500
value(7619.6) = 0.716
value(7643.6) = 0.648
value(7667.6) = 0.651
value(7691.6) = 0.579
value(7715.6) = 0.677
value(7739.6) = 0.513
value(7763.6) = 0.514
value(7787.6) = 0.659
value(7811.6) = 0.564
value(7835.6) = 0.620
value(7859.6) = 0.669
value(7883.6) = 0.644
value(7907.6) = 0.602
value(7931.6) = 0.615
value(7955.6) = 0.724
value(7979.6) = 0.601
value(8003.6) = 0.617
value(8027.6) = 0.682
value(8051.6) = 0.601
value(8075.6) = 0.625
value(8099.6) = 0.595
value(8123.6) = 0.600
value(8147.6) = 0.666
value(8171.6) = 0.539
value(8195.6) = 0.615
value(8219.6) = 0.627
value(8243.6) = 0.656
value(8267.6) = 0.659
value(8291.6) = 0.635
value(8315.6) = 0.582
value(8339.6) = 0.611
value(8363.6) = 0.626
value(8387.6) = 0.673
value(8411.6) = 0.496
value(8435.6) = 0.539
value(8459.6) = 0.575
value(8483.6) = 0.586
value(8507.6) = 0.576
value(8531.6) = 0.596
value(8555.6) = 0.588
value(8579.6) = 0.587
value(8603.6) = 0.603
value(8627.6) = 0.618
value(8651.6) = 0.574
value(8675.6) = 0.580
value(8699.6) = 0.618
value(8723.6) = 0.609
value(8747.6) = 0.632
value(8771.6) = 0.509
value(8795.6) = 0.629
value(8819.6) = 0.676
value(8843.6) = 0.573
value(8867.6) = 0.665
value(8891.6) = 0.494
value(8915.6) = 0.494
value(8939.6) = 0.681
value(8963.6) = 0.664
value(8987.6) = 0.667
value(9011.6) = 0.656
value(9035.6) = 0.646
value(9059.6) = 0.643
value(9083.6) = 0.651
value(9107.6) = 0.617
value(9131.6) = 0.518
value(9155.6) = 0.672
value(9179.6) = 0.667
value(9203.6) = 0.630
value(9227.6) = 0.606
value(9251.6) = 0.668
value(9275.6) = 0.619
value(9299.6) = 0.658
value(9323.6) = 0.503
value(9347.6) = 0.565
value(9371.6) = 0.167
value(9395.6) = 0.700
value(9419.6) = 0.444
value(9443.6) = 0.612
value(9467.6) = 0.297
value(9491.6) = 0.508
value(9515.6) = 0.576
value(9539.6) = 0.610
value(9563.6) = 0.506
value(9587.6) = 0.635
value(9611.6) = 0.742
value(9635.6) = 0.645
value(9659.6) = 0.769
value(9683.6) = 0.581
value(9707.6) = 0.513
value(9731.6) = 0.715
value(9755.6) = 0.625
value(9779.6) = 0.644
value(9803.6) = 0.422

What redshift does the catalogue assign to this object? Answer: 0.68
